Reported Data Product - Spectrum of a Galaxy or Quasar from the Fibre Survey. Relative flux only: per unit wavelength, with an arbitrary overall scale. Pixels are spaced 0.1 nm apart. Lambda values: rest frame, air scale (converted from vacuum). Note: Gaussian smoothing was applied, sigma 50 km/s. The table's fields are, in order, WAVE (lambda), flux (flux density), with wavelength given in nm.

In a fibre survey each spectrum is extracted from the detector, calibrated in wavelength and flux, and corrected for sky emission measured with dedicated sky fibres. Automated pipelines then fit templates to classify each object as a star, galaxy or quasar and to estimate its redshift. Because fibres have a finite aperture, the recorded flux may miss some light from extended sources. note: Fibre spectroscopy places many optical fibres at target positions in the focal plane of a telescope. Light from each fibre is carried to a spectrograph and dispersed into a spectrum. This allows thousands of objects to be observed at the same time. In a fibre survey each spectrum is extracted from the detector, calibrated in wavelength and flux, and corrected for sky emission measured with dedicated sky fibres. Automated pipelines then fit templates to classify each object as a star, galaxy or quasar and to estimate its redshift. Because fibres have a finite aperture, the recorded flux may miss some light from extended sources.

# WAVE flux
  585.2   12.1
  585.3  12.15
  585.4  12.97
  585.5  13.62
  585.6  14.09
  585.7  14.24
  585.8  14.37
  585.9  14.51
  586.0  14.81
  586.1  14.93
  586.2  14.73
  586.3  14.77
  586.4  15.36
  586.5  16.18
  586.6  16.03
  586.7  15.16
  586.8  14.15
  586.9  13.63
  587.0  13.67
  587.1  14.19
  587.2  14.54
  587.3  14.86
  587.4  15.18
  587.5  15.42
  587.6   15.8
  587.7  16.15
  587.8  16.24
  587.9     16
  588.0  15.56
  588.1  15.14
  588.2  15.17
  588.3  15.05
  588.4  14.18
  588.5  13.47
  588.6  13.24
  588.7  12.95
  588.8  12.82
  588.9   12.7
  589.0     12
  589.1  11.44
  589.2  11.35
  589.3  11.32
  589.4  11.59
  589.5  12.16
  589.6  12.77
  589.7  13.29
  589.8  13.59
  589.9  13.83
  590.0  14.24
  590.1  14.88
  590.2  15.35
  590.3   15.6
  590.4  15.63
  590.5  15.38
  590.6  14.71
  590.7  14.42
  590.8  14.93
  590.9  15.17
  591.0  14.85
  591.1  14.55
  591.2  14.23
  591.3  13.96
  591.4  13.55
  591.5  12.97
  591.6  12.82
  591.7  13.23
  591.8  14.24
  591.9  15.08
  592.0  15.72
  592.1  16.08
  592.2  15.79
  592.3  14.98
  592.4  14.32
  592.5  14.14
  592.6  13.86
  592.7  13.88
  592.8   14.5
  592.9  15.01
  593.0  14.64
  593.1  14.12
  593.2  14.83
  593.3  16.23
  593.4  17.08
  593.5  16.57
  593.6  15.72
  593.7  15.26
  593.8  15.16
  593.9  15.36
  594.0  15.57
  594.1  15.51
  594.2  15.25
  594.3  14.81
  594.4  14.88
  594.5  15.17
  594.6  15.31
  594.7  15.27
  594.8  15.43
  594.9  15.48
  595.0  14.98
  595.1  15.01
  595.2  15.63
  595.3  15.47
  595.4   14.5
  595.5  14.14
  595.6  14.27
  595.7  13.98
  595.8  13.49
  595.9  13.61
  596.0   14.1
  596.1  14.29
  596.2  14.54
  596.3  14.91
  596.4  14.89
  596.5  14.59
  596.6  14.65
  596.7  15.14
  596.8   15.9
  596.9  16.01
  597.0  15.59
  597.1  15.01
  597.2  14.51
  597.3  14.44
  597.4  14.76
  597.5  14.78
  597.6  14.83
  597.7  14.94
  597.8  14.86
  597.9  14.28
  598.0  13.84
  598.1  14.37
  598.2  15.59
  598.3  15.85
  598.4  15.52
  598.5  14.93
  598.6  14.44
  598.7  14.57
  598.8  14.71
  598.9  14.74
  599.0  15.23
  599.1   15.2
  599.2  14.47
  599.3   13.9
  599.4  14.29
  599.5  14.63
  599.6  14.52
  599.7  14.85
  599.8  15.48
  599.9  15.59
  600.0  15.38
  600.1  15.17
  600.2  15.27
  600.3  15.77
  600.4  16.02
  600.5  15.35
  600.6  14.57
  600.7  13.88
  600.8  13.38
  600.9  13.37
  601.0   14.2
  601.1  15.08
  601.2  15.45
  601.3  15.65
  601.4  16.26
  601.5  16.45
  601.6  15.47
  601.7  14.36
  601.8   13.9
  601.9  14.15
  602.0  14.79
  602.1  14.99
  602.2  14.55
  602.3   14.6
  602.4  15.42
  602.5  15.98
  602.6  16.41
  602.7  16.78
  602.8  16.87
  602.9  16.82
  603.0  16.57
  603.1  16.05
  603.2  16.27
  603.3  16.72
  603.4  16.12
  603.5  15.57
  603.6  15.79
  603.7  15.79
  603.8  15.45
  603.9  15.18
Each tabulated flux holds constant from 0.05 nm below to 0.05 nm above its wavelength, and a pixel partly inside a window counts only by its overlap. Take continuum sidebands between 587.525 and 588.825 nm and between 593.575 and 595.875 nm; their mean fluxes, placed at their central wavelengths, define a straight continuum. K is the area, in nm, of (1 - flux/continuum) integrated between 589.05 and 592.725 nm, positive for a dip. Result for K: 0.21 nm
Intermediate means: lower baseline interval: 14.8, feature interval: 14.1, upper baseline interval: 15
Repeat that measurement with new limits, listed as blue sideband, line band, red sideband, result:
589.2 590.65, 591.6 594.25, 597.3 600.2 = -0.166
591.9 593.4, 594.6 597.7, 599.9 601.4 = 0.028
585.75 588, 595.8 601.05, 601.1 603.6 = 0.243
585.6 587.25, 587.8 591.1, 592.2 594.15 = 0.207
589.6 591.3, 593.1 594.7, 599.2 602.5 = -0.084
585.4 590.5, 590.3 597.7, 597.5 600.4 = -0.121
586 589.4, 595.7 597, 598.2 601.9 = 0.006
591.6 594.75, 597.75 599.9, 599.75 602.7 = 0.041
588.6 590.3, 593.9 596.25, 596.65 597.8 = -0.055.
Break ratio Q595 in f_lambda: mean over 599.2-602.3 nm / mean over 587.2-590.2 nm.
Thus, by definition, 1.1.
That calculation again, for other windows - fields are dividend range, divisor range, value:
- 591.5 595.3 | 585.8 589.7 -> 1.06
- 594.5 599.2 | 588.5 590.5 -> 1.12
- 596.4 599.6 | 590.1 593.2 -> 1.02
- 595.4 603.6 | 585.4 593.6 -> 1.04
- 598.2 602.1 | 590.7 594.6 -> 1.01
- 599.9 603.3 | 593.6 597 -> 1.03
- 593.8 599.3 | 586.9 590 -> 1.07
